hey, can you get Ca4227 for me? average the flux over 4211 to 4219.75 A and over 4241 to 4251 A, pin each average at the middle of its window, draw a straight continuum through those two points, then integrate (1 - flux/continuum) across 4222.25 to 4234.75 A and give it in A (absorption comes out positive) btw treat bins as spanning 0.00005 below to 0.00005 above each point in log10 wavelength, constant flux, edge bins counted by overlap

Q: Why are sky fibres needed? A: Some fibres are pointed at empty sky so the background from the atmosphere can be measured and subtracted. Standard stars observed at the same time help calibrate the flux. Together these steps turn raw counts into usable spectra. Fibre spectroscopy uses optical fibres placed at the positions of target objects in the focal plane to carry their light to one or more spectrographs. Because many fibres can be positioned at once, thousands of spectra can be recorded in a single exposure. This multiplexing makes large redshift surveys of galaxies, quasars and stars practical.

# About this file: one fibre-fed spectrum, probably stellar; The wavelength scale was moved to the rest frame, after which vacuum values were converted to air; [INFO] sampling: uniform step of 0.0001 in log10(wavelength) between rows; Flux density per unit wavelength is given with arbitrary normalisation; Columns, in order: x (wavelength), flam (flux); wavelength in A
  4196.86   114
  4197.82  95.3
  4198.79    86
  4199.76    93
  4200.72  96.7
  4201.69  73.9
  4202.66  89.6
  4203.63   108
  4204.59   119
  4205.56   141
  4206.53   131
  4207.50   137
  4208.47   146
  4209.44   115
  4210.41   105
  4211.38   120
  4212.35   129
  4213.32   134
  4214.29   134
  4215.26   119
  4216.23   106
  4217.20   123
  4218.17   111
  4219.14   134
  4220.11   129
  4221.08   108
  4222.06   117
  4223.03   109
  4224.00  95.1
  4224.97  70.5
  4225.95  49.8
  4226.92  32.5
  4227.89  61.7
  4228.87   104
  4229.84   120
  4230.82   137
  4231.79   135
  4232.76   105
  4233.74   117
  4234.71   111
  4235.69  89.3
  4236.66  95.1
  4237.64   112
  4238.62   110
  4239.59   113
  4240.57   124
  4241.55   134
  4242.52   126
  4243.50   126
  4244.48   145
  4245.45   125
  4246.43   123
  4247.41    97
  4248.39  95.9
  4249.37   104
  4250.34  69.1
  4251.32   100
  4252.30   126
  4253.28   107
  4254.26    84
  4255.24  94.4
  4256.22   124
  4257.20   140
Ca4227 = 2.5 A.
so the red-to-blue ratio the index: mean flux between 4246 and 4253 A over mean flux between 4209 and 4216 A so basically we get 0.84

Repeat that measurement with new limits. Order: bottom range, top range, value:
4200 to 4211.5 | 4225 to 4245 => 0.93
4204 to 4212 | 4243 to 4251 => 0.87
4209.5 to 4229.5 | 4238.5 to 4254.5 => 1.08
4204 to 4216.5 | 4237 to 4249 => 0.94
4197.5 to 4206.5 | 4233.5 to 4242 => 1.09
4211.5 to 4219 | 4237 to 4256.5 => 0.91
